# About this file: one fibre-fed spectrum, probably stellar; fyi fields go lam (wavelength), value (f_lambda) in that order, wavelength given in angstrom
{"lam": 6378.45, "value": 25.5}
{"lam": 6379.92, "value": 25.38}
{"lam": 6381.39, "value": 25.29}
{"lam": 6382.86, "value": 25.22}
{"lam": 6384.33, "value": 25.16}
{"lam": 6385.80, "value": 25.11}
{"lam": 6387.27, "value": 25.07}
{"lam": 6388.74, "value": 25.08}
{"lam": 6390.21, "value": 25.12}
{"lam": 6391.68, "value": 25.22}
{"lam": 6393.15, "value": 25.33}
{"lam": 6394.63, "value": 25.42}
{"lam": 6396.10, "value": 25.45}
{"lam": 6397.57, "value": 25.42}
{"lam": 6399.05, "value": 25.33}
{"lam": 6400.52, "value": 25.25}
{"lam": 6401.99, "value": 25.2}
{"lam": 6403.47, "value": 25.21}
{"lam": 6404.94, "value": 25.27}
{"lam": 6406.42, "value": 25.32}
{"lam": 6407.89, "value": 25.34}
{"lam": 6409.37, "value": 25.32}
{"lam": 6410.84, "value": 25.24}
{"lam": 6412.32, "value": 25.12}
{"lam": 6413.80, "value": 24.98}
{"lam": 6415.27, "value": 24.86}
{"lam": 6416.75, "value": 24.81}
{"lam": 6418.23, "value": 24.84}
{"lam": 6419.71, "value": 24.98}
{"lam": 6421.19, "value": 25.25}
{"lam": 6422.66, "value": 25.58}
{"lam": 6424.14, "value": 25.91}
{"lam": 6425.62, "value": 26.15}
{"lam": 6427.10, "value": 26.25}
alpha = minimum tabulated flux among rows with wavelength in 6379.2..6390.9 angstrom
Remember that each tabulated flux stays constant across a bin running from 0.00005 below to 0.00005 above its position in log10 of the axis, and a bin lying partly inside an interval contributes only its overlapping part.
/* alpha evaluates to 25.07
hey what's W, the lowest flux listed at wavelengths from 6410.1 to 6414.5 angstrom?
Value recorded 24.98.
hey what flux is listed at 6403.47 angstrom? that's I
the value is 25.21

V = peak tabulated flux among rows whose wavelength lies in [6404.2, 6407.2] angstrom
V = 25.32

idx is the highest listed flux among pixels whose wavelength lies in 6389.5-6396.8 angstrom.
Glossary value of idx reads 25.45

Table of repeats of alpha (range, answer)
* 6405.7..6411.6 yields 25.24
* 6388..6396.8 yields 25.08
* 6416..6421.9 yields 24.81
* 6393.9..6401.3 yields 25.25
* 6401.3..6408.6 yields 25.2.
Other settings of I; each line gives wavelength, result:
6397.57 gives 25.42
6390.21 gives 25.12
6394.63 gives 25.42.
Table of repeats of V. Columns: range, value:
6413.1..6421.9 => 25.25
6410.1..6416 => 25.24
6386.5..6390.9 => 25.12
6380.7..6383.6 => 25.29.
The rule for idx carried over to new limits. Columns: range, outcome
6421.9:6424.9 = 25.91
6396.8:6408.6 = 25.42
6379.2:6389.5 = 25.38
